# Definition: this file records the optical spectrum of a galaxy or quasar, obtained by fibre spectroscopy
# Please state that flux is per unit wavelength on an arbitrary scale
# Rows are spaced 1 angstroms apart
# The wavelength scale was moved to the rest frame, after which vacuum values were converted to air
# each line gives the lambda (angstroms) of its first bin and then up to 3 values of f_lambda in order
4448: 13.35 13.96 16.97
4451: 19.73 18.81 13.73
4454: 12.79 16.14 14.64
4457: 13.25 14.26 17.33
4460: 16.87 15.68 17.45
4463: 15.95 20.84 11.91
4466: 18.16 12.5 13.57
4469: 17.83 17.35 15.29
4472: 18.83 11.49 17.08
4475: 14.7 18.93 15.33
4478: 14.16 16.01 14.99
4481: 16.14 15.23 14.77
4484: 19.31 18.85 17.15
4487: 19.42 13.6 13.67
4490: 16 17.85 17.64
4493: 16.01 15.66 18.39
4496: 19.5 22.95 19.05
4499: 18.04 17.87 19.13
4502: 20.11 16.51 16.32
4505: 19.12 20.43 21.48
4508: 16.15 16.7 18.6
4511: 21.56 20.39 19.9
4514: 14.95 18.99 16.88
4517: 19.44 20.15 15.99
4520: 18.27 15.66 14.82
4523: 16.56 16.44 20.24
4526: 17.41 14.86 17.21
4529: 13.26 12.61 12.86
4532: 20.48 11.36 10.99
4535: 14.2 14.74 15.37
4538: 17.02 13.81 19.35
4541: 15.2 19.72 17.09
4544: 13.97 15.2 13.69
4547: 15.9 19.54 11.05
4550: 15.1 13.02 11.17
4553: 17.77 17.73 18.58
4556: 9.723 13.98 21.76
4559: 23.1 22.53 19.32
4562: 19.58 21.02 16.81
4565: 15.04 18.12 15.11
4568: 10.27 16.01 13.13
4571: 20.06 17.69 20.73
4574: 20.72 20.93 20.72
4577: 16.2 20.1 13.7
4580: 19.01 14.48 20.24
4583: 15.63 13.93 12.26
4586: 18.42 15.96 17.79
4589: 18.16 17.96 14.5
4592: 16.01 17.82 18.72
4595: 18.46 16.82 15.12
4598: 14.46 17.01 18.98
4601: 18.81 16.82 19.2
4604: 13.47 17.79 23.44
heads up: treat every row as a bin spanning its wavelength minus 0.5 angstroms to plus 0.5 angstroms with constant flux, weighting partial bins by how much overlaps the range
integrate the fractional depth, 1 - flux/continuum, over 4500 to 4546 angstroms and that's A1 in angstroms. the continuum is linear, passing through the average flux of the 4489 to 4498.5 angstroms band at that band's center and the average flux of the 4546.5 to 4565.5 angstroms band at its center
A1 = 1.52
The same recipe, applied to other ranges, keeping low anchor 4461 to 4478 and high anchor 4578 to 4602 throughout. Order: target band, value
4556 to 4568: -1.0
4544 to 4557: 1.4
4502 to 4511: -1.2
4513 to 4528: -0.9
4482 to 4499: -1.4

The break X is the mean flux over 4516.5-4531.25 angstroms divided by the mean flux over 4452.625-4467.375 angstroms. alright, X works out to 1.1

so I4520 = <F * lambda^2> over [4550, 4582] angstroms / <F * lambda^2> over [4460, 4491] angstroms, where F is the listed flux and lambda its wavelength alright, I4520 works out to 1.12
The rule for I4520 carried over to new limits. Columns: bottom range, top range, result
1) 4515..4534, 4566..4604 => 1.07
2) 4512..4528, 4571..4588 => 1.04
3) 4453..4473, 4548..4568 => 1.12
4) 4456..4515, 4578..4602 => 1.03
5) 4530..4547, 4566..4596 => 1.14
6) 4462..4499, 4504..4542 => 1.04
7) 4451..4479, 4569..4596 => 1.16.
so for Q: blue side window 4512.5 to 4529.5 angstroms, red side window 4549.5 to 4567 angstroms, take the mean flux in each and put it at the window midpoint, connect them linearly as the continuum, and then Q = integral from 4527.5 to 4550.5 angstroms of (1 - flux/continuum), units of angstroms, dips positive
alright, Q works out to 2.6 angstroms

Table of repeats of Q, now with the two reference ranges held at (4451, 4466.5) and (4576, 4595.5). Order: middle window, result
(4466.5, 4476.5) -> 0.2 angstroms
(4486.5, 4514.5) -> -3.1 angstroms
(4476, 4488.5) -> -0.2 angstroms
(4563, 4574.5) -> -0.1 angstroms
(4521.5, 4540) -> 1.3 angstroms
